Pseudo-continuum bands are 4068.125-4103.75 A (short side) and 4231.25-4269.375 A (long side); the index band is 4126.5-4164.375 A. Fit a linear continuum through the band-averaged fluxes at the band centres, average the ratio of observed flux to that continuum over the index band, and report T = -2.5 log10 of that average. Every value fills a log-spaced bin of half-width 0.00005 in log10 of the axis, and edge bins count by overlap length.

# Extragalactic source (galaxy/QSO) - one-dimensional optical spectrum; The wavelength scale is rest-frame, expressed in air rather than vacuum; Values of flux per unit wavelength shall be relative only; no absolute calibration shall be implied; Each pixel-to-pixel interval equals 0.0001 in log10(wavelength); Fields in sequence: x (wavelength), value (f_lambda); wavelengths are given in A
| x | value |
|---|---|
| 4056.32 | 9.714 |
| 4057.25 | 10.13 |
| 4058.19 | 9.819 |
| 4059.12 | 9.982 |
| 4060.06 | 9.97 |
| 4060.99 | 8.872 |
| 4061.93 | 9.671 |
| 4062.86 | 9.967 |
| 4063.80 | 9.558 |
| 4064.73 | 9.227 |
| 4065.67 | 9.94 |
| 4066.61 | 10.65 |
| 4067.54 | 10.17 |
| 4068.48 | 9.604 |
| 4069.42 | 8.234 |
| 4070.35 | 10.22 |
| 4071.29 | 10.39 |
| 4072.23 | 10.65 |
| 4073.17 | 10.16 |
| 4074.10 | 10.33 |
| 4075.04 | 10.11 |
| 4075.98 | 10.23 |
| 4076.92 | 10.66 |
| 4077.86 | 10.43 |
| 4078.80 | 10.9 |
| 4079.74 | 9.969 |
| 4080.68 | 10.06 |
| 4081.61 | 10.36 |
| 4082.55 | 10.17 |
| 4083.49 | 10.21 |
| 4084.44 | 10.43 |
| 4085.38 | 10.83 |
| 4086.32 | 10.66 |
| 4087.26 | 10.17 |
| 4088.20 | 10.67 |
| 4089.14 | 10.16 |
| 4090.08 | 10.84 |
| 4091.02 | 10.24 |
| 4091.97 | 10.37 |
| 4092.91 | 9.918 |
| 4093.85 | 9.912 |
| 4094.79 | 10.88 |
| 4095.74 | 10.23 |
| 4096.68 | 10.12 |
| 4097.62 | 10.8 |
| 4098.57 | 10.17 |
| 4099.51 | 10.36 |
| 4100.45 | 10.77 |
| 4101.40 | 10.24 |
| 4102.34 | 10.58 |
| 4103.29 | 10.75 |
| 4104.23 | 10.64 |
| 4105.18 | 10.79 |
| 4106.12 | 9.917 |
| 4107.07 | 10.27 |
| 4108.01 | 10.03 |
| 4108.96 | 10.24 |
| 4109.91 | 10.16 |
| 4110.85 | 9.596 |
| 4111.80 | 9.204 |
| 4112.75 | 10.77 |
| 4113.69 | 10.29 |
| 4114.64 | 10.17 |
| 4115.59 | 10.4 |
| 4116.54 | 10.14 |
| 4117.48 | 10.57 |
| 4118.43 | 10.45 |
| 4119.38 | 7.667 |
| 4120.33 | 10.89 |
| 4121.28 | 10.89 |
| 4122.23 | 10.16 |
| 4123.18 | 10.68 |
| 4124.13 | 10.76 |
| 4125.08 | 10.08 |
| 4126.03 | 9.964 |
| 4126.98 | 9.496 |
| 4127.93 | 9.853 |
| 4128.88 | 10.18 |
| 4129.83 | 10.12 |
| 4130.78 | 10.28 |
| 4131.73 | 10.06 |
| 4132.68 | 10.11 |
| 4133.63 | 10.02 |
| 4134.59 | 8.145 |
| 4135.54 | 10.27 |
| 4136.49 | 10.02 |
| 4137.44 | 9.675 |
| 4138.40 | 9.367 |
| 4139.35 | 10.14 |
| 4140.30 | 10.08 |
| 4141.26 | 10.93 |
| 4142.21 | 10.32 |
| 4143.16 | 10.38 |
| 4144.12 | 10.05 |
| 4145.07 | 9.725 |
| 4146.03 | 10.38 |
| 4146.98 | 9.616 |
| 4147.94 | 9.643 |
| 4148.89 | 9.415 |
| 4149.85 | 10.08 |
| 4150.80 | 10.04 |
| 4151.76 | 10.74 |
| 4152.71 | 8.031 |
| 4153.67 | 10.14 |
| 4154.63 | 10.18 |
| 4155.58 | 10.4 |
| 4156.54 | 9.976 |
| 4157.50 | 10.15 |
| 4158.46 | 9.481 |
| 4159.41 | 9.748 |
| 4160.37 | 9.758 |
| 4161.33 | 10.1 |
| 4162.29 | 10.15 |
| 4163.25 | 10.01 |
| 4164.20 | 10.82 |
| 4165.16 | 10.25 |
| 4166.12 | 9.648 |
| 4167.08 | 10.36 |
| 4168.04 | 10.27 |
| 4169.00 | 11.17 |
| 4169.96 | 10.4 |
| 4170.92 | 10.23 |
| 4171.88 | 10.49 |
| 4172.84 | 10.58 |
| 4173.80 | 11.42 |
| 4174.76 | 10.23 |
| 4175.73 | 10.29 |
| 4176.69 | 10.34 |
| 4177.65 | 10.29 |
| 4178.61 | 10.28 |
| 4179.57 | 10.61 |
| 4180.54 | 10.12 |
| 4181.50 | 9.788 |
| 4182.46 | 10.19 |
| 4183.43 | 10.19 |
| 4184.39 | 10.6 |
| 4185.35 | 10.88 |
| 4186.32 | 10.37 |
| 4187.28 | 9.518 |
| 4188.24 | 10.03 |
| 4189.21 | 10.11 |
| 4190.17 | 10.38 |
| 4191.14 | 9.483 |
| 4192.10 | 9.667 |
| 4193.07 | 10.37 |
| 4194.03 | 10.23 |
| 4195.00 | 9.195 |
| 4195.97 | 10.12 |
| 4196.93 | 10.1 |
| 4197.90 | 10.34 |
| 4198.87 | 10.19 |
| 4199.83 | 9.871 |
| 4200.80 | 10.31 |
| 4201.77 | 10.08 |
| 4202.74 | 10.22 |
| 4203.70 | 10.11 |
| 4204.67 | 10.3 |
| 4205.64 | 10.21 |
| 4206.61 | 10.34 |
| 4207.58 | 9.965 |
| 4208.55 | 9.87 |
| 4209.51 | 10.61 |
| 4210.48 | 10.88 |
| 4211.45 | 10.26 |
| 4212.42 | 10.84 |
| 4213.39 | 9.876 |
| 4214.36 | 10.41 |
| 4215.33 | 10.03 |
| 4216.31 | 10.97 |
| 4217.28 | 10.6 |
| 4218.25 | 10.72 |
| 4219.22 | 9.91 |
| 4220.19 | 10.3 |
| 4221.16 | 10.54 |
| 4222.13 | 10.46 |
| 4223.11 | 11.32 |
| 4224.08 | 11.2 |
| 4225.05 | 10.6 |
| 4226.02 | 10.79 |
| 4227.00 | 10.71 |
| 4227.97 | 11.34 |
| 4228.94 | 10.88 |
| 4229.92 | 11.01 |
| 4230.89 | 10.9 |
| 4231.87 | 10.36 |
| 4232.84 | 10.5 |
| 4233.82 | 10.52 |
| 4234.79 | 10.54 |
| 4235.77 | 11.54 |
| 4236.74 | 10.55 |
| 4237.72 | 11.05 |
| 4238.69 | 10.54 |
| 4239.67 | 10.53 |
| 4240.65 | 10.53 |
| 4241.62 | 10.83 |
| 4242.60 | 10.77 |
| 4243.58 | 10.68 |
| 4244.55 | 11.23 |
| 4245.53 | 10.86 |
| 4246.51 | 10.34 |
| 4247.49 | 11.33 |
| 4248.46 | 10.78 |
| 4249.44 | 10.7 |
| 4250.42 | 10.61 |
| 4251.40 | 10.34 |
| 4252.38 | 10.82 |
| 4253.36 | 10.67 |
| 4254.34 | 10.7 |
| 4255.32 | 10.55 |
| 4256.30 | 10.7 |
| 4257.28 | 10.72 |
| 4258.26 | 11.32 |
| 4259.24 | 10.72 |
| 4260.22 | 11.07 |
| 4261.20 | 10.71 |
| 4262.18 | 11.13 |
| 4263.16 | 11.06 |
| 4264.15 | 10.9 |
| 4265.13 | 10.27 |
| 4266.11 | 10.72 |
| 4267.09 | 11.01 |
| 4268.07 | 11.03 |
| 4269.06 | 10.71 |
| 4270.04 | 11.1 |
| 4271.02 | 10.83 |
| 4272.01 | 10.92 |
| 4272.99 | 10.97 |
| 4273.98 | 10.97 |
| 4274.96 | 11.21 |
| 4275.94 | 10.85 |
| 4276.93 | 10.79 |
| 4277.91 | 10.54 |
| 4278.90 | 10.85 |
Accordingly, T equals 0.06 mag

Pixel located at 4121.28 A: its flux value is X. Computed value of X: 10.89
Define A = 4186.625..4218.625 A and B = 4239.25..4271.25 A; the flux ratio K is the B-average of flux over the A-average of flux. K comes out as 1.1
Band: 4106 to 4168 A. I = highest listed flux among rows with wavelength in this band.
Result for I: 10.93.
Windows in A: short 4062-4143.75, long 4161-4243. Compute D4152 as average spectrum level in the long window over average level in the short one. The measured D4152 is 1.02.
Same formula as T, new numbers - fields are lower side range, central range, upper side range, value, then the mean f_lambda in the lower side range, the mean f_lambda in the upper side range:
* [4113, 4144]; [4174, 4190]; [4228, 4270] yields 0.01 mag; 10.1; 10.8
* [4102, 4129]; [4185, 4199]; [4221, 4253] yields 0.05 mag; 10.2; 10.8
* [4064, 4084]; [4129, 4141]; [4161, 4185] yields 0.04 mag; 10.1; 10.4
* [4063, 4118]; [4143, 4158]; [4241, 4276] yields 0.06 mag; 10.2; 10.8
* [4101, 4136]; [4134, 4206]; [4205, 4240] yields 0.03 mag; 10.1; 10.6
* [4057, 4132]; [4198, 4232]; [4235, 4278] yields 0.02 mag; 10.2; 10.8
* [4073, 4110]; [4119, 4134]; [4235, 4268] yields 0.04 mag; 10.4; 10.8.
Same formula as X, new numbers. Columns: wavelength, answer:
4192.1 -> 9.667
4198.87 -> 10.19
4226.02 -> 10.79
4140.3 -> 10.08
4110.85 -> 9.596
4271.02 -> 10.83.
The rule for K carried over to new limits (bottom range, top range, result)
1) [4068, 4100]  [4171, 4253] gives 1.02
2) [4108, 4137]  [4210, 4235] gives 1.06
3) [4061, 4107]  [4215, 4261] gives 1.05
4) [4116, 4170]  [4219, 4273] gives 1.07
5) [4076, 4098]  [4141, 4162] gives 0.96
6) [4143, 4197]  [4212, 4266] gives 1.06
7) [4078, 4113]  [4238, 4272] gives 1.04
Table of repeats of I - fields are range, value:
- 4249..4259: 11.32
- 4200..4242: 11.54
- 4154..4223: 11.42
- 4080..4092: 10.84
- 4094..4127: 10.89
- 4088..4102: 10.88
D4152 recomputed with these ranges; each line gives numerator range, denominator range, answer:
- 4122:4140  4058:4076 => 1.01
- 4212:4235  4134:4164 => 1.07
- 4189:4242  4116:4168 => 1.04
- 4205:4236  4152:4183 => 1.04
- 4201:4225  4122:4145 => 1.04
